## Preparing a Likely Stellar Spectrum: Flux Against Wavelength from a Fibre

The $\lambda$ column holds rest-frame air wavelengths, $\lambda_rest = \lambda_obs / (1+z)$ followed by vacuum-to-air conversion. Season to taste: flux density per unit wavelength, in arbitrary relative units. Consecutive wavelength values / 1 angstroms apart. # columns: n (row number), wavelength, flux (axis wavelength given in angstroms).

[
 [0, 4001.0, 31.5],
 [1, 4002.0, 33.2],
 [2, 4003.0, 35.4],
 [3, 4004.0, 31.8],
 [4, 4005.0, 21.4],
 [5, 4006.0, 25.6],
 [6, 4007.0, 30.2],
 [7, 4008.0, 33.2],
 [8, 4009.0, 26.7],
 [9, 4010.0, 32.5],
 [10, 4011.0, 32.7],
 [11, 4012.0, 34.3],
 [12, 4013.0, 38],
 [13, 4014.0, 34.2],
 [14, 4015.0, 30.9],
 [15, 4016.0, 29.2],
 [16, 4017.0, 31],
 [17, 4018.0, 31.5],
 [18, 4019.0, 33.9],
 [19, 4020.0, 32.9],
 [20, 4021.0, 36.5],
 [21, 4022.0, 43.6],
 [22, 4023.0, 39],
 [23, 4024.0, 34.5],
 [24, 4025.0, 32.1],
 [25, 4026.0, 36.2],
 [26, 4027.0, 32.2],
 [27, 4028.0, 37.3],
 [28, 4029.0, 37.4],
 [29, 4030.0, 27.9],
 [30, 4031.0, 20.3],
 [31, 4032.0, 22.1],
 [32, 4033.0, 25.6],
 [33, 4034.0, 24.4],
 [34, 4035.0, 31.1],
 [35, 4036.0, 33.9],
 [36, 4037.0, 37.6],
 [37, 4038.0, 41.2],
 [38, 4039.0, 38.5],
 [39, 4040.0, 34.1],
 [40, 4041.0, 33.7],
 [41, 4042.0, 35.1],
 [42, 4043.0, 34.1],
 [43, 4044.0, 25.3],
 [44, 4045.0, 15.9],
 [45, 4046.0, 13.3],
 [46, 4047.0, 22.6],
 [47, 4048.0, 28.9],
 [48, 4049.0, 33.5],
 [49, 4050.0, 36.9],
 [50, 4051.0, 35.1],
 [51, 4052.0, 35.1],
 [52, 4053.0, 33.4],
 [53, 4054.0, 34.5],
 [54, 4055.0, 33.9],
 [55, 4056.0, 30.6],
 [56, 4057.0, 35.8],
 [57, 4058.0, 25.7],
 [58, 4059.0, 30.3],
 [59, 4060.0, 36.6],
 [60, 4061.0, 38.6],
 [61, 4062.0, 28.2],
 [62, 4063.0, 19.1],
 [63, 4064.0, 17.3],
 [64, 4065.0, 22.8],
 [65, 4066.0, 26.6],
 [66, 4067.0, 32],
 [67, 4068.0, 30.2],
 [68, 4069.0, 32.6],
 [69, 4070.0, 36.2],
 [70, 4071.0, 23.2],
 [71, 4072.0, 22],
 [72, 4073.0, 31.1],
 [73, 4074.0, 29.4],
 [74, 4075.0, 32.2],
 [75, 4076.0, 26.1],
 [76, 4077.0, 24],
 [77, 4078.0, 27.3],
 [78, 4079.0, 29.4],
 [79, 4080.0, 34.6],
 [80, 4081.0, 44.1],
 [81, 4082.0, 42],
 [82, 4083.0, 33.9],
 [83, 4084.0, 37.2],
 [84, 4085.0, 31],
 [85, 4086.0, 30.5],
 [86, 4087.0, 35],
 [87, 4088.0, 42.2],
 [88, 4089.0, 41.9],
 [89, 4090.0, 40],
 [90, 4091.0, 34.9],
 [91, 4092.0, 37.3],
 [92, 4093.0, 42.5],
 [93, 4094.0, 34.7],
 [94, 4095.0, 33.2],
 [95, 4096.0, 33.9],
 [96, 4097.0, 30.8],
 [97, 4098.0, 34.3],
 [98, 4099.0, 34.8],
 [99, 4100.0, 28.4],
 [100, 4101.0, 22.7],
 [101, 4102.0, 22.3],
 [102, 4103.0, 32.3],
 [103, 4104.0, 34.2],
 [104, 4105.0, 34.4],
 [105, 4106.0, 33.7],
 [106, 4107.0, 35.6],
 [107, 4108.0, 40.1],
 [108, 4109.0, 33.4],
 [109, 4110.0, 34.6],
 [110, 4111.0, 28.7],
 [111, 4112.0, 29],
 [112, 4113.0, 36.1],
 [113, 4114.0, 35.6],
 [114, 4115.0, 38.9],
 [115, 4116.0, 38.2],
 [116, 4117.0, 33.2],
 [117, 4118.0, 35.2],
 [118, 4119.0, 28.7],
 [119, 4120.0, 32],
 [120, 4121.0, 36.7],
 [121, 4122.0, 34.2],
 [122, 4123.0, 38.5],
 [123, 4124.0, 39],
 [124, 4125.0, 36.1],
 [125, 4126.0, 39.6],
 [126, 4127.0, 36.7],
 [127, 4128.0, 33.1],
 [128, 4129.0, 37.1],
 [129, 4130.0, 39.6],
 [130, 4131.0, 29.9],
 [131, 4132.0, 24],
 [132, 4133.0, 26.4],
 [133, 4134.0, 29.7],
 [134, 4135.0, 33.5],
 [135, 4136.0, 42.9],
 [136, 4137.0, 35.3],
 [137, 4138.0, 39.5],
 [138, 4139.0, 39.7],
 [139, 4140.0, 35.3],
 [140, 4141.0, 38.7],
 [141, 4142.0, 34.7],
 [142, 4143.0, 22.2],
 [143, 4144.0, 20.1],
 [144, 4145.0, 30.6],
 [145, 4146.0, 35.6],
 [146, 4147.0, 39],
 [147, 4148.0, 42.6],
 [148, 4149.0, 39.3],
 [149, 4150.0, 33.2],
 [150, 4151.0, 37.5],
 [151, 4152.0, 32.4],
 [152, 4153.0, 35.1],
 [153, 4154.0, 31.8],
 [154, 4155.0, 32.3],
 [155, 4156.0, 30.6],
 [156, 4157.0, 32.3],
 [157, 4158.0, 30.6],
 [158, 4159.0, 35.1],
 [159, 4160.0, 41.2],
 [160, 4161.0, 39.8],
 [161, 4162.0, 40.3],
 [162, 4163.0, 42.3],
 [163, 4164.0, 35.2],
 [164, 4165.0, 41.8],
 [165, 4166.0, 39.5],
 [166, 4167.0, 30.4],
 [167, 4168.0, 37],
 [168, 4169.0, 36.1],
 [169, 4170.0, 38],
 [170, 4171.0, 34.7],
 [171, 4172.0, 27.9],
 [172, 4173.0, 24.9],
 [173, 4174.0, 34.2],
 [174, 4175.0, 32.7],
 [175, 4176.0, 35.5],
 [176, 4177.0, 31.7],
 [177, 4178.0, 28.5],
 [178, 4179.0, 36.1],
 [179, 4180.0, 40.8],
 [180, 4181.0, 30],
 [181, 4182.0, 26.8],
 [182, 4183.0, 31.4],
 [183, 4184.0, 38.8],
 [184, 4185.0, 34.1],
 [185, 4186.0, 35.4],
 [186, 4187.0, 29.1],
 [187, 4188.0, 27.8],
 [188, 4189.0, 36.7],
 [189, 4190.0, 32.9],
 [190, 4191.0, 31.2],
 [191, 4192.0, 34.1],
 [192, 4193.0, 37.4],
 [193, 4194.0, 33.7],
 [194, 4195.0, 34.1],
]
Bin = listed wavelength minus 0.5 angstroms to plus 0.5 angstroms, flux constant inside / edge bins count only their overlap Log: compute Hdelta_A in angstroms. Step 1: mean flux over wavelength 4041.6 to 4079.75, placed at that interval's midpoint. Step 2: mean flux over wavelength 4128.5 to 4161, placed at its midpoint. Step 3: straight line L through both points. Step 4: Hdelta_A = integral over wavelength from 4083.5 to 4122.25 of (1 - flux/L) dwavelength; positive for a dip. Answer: -3.2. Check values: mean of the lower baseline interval 29.1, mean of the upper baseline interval 34.1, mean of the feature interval 34.2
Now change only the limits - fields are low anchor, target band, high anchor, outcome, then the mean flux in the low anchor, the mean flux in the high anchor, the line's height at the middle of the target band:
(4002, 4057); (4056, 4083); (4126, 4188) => 2.13 angstroms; 31.8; 34.3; 32.6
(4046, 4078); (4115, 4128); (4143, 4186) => -1.36 angstroms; 29.5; 34.3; 32.3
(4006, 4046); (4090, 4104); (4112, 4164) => 0.42 angstroms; 32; 34.9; 33.8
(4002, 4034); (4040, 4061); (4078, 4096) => 1.98 angstroms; 31.8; 36.4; 34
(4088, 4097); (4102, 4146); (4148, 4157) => 2.14 angstroms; 37.2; 34.4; 35.7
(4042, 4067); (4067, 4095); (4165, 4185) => -3.13 angstroms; 29.1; 33.6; 30.1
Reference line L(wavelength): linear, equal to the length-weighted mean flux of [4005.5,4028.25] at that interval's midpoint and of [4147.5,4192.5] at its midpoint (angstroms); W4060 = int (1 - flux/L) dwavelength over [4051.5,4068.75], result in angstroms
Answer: 1.8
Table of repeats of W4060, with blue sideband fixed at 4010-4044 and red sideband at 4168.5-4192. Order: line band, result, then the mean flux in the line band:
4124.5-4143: -1.0 angstroms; 34.8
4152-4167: -1.4 angstroms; 36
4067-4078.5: 1.5 angstroms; 28.7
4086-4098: -1.3 angstroms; 36.6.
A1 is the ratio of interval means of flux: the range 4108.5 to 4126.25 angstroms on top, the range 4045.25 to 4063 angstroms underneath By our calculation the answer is 1.13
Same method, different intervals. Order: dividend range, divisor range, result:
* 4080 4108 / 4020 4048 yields 1.11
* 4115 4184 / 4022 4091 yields 1.10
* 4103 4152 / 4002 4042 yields 1.06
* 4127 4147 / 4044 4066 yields 1.15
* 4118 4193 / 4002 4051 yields 1.09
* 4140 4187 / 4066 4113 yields 1.04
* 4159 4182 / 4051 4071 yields 1.16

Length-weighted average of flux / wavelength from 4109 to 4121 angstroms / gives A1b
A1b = 33.8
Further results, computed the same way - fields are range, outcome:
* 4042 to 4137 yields 32.4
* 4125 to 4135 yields 33.1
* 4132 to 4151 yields 34.2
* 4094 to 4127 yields 33.8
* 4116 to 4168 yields 35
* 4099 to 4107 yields 30.4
